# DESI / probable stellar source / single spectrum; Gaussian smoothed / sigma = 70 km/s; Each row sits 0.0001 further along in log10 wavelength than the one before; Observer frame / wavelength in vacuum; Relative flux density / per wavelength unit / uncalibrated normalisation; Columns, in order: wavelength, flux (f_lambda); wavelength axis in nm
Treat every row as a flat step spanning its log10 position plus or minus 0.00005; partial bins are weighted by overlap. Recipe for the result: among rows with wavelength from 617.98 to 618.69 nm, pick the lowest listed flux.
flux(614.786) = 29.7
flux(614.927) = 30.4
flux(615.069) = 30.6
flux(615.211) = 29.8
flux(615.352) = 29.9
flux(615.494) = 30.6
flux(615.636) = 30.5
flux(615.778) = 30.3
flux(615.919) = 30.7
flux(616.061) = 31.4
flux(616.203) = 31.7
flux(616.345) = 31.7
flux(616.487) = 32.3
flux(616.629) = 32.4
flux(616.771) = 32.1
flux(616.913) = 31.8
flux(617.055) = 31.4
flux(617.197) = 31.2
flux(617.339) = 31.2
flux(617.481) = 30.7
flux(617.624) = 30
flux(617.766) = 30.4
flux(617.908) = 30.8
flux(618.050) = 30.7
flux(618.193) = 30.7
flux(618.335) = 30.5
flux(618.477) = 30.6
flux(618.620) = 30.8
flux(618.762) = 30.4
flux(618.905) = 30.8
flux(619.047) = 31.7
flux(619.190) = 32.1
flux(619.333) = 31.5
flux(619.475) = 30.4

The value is 30.5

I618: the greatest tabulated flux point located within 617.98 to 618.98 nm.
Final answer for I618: 30.8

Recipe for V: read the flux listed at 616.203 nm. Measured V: 31.7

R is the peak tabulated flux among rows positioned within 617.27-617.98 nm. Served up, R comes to 31.2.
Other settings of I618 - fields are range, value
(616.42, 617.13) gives 32.4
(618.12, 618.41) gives 30.7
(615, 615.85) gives 30.6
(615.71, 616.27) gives 31.7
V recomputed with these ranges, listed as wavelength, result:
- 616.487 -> 32.3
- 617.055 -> 31.4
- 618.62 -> 30.8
